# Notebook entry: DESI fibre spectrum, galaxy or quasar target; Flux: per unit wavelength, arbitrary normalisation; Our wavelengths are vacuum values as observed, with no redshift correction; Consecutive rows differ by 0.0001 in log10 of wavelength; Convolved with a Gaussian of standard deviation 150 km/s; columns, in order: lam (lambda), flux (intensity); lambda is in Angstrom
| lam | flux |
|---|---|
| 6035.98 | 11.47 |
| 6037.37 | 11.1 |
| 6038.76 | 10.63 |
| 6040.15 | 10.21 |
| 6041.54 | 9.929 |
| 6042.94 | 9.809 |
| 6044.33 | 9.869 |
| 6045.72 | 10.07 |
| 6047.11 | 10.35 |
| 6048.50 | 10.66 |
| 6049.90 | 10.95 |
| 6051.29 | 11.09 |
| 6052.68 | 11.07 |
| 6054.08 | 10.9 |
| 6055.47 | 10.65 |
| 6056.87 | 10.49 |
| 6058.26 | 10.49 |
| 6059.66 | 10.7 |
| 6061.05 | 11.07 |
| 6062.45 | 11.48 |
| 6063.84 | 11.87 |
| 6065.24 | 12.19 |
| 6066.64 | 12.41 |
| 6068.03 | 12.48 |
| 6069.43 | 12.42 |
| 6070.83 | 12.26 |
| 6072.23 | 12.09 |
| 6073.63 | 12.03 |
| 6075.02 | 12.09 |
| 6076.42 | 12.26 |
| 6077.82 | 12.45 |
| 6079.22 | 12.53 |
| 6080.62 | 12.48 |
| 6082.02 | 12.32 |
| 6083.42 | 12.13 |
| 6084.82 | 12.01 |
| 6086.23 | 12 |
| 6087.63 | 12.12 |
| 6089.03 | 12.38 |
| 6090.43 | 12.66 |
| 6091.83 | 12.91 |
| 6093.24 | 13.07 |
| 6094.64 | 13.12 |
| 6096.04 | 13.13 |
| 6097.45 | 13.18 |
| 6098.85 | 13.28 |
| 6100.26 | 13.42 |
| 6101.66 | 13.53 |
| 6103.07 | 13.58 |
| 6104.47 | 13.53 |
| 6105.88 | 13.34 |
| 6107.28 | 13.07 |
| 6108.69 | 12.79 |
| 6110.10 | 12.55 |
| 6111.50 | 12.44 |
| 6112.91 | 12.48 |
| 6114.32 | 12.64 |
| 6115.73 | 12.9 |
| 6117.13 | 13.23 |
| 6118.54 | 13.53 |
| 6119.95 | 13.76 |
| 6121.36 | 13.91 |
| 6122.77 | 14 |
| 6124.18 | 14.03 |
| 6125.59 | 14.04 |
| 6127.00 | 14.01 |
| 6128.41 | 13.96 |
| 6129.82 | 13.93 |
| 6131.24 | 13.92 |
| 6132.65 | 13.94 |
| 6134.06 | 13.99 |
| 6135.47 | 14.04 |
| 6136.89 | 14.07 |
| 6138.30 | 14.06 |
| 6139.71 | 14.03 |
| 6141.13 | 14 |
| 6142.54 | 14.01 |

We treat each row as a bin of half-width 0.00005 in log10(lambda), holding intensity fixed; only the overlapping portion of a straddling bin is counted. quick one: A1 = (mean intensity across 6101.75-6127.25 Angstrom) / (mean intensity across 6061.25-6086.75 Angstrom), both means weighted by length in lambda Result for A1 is 1.09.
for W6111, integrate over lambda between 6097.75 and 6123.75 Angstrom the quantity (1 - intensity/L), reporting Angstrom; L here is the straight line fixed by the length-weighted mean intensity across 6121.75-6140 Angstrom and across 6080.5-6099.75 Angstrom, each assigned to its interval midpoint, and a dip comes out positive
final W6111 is 0.2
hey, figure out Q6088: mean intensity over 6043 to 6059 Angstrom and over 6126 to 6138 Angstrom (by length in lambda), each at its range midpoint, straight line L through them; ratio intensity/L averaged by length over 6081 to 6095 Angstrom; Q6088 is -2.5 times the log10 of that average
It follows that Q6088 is -0.03 mag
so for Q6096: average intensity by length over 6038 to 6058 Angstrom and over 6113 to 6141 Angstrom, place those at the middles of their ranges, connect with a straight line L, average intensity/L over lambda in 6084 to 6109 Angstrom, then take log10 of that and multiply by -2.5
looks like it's -0.04 mag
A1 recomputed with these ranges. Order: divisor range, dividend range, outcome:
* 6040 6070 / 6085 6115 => 1.18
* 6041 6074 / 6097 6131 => 1.20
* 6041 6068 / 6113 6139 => 1.26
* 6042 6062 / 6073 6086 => 1.16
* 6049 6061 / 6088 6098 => 1.19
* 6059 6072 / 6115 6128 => 1.15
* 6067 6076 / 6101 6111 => 1.08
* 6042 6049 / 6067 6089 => 1.21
